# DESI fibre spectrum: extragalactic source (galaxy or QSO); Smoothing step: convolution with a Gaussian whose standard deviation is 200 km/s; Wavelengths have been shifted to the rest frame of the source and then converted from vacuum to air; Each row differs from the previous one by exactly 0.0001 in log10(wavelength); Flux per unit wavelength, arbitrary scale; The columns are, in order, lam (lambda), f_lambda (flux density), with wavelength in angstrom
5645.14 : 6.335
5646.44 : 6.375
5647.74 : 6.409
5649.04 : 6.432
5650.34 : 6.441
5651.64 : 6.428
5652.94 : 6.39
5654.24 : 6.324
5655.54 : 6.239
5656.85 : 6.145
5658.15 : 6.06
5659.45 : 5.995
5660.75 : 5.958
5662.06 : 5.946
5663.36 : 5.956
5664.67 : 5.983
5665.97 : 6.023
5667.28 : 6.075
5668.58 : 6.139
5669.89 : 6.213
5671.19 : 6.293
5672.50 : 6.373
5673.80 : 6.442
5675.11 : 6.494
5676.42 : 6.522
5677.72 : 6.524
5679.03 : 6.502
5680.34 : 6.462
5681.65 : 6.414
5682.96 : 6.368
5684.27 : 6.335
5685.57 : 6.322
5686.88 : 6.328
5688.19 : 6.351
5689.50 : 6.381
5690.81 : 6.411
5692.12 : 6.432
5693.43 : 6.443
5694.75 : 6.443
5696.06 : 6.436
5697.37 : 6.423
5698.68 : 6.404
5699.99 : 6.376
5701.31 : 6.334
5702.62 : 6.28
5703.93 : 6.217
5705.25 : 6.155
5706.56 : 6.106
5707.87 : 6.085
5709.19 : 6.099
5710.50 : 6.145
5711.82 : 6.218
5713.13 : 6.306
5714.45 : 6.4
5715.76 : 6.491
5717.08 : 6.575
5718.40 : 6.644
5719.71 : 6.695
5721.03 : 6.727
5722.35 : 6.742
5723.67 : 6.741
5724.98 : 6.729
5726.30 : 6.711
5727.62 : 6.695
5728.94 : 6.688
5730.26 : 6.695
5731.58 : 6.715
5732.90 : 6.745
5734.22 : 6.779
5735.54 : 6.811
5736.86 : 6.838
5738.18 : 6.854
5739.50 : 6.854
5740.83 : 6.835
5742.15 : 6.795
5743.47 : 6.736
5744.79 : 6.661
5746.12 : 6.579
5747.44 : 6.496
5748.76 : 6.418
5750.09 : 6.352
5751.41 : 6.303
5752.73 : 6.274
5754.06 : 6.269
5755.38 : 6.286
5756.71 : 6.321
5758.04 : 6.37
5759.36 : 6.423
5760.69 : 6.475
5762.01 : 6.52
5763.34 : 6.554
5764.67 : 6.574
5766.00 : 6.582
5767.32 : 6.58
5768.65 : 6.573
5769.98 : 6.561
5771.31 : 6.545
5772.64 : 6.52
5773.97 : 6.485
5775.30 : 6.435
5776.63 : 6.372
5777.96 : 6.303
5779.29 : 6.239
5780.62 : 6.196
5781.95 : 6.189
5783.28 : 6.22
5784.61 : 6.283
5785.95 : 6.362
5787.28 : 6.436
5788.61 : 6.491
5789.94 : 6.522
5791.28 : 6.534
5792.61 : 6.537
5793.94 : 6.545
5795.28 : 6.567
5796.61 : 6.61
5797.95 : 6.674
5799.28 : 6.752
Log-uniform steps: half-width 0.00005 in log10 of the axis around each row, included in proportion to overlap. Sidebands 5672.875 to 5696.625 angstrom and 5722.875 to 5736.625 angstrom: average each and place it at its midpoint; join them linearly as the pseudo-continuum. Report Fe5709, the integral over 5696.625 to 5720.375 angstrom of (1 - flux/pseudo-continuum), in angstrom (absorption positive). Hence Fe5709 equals 0.9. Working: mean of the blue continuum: 6.42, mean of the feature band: 6.33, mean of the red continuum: 6.74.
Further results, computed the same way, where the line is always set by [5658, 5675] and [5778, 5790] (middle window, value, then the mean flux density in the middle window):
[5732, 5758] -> -1.4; 6.58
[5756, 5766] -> -0.3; 6.46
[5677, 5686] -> -0.4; 6.43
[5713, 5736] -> -1.6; 6.67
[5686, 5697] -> -0.4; 6.4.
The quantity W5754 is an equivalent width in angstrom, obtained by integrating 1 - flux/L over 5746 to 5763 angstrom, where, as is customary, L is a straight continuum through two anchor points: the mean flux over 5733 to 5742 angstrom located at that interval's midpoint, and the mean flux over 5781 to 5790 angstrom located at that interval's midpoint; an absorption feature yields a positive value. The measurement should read 0.7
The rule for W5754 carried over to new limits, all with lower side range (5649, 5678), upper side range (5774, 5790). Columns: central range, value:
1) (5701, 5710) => 0.1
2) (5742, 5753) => -0.4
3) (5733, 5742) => -0.7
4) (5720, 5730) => -0.7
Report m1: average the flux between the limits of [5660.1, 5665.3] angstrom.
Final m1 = 5.95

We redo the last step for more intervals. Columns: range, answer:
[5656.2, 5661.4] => 6.05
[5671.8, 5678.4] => 6.47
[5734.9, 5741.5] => 6.84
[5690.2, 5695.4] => 6.42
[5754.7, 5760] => 6.35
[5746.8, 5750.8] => 6.42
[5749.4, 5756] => 6.3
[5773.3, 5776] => 6.46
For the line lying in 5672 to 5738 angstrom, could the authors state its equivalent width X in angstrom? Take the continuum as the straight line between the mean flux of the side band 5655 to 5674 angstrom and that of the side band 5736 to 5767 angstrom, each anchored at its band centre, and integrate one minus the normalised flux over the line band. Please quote -1.7 angstrom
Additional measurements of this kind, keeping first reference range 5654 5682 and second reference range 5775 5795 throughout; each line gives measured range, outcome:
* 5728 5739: -0.8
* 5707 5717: 0.0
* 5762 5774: -0.4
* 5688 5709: -0.2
